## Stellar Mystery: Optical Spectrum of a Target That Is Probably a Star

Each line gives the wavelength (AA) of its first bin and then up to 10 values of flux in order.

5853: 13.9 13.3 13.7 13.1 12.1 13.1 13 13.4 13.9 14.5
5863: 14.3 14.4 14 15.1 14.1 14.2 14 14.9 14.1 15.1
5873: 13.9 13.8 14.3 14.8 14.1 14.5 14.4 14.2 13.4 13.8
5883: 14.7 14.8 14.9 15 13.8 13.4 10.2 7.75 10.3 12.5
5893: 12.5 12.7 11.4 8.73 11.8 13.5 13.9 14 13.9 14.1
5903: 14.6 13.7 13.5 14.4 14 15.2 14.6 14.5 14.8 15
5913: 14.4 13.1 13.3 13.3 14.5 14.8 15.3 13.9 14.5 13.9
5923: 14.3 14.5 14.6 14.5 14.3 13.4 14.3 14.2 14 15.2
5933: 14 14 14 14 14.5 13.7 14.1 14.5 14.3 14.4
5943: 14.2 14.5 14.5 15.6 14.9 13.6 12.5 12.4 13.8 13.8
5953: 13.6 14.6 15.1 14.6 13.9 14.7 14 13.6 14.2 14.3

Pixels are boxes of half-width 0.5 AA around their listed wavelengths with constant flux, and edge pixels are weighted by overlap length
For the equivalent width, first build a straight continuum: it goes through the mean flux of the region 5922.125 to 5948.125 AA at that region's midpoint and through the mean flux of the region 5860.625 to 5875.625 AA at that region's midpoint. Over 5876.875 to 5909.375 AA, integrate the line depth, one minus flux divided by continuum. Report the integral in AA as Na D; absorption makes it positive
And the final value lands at 2.4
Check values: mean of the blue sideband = 14.3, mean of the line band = 13.3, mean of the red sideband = 14.3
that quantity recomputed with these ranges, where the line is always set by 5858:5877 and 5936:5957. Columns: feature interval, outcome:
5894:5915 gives 0.8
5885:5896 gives 1.7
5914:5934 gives -0.1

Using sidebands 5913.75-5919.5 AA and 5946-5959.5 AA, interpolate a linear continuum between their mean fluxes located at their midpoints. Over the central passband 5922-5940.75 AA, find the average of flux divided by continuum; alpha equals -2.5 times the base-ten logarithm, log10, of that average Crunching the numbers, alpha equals -0.01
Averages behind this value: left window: 14.1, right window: 14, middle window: 14.2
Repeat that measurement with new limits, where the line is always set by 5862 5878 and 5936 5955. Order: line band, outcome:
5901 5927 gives -0.006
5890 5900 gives 0.204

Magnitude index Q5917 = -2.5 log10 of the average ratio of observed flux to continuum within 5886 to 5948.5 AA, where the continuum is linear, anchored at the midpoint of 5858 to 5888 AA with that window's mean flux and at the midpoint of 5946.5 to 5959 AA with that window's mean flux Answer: 0.03 mag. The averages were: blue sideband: 14.2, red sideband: 14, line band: 13.8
